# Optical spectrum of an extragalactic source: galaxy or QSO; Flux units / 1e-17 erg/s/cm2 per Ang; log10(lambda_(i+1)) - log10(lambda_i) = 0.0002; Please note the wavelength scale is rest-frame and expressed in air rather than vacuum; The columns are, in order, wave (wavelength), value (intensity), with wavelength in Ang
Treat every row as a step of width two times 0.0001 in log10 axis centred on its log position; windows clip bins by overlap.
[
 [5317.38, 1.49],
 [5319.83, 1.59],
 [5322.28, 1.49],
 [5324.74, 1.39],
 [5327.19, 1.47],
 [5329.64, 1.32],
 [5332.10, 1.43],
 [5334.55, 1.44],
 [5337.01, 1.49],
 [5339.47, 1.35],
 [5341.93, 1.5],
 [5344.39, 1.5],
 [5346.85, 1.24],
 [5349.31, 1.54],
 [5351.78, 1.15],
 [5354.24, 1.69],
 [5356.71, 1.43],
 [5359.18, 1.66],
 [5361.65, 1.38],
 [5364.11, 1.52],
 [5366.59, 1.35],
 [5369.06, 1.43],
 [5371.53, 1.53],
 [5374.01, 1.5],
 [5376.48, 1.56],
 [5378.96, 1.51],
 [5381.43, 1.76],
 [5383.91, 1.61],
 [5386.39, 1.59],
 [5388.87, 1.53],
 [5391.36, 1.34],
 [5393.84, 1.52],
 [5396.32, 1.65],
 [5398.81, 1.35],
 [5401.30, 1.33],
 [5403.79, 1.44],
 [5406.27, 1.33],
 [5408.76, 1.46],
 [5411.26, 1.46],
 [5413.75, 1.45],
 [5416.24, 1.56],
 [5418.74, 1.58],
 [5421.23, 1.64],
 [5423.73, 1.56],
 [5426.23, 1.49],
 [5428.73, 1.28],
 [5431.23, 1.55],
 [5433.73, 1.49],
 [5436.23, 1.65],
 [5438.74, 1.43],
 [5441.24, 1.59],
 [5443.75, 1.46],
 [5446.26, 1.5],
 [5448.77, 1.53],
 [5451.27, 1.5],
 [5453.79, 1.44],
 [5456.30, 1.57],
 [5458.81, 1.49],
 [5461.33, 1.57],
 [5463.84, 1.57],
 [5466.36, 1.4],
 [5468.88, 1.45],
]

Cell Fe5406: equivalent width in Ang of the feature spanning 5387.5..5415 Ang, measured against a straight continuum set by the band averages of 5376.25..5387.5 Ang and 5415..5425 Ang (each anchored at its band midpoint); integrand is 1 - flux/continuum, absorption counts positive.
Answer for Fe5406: 2.7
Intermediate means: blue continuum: 1.61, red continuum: 1.58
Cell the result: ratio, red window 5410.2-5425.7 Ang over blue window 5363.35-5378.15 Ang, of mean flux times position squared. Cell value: 1.1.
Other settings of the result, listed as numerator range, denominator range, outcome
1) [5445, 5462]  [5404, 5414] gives 1.08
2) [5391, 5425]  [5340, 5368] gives 1.04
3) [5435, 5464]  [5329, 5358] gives 1.11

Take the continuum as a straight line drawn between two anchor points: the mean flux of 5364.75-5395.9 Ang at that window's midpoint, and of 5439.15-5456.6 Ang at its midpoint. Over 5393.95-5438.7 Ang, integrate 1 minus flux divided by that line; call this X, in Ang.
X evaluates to 0.8 Ang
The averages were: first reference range 1.52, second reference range 1.51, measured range 1.49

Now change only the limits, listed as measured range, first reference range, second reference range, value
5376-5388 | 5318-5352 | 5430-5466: -1.1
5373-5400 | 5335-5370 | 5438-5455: -1.4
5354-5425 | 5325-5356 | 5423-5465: -1.9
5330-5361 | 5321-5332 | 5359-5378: 0.0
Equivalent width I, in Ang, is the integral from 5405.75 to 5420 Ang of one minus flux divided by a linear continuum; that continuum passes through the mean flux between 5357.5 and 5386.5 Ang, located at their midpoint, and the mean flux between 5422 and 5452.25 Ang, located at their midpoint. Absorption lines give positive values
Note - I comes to 0.3 Ang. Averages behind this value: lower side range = 1.53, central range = 1.48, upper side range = 1.5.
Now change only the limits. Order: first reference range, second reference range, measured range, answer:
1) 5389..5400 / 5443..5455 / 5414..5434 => -0.5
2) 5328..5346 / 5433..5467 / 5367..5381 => -0.5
